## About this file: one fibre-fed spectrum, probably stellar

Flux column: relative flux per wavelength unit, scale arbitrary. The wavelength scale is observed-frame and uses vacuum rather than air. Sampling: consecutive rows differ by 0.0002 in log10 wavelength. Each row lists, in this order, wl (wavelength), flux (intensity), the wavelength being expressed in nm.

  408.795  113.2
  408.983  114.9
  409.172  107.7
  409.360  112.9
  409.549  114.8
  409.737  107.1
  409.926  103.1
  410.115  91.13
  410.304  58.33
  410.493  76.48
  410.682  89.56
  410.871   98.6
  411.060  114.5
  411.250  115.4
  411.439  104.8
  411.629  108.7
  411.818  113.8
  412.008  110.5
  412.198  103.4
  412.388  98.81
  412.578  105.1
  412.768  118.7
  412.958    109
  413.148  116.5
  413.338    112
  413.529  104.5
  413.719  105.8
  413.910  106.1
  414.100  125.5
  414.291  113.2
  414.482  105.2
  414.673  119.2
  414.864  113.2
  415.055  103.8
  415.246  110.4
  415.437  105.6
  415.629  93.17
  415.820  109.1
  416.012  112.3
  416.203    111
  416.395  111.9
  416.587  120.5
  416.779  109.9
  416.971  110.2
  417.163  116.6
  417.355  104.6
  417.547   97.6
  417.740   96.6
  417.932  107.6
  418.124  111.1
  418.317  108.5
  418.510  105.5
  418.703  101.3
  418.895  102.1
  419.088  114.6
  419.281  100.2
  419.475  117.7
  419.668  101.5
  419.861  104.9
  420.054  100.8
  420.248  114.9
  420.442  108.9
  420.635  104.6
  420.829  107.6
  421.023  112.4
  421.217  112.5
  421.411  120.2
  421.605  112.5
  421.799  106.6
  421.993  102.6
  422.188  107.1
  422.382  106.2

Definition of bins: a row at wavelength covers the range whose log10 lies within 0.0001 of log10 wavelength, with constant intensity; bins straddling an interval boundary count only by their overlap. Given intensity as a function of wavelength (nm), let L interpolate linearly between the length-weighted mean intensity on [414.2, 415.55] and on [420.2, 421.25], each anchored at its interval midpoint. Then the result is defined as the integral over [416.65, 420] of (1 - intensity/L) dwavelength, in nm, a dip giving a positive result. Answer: 0.10 nm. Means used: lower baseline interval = 110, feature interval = 107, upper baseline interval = 110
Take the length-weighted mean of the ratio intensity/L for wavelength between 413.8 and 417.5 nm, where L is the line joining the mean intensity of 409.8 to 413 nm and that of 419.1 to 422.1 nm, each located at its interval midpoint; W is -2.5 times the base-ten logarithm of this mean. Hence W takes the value -0.059 mag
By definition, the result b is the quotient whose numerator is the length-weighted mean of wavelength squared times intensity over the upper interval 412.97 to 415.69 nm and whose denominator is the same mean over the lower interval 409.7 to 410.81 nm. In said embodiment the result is 1.29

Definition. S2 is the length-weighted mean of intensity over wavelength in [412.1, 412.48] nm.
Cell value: 101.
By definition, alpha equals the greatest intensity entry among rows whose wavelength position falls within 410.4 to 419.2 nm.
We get 125.5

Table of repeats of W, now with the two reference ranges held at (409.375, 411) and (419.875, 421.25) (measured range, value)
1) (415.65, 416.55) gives -0.083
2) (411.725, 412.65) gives -0.103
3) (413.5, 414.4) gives -0.127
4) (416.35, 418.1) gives -0.049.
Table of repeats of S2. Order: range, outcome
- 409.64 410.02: 105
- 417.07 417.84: 104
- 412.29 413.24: 110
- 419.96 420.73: 107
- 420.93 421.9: 113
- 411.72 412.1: 112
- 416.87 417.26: 113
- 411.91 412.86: 107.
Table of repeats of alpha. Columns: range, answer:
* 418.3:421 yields 117.7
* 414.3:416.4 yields 119.2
